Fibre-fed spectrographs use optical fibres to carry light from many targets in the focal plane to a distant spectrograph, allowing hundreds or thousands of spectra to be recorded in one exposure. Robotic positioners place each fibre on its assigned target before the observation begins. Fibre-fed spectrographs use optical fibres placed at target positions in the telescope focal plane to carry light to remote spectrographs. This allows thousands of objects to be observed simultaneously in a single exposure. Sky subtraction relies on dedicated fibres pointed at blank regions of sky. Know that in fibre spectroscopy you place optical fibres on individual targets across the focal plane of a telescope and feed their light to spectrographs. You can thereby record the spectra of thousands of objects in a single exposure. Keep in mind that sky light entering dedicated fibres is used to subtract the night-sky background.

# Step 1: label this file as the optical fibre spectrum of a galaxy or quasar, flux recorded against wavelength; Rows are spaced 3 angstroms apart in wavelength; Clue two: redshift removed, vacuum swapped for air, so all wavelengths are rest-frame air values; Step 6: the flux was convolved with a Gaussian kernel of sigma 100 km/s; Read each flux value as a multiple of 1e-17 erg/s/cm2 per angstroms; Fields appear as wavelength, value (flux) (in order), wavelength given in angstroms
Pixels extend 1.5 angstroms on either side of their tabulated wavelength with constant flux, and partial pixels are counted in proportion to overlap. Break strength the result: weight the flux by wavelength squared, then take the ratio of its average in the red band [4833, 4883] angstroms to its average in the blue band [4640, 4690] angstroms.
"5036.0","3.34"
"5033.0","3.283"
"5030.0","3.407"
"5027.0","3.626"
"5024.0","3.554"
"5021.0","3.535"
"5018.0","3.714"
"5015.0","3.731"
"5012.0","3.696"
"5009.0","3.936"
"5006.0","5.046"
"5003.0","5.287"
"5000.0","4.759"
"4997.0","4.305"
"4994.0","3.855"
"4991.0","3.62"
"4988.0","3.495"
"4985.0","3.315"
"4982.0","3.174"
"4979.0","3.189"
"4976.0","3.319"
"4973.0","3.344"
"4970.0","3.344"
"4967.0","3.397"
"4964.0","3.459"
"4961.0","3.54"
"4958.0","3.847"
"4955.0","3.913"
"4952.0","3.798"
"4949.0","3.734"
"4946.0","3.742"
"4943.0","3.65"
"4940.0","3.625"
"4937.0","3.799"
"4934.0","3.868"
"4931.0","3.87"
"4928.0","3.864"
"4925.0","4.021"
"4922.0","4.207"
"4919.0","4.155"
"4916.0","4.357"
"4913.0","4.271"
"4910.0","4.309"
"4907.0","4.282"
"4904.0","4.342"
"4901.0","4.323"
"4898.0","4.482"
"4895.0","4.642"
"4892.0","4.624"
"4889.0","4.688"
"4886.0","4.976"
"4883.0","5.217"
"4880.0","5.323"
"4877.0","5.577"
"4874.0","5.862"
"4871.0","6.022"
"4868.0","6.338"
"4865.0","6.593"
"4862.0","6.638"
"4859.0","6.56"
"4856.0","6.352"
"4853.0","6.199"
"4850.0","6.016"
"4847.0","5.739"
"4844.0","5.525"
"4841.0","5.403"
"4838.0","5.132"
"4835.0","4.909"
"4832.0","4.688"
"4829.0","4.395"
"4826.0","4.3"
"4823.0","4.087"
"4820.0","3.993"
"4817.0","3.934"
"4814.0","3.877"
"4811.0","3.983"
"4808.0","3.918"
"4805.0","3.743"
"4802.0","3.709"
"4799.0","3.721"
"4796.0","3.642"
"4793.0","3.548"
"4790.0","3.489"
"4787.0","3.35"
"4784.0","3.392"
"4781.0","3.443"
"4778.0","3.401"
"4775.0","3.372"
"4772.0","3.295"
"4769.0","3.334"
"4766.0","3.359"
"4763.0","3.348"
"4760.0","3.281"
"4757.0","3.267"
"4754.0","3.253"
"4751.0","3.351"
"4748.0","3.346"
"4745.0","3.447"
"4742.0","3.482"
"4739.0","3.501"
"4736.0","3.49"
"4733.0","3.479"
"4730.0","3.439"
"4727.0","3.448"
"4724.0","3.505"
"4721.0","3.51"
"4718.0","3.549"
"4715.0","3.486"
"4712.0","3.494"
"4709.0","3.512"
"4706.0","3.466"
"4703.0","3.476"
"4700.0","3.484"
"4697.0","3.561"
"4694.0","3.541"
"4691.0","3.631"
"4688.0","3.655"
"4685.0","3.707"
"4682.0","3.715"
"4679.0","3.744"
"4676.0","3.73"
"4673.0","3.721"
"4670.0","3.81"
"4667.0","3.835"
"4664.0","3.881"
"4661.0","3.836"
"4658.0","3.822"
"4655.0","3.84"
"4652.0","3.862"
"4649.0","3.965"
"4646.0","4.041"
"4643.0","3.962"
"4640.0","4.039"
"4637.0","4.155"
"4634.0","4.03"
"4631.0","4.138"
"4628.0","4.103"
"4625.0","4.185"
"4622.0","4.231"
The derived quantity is 1.66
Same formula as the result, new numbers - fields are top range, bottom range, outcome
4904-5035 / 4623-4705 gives 1.13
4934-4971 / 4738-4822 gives 1.11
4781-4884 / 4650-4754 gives 1.42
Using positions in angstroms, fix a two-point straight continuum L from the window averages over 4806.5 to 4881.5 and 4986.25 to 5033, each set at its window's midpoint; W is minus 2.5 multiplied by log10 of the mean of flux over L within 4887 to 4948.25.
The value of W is 0.13 mag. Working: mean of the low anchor 5.25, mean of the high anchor 3.95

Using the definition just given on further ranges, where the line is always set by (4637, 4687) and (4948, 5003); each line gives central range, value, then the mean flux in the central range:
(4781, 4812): 0.04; 3.63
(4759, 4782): 0.13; 3.35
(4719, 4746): 0.10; 3.48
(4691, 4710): 0.09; 3.52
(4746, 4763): 0.15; 3.31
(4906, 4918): -0.16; 4.3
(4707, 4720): 0.09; 3.51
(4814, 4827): -0.08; 4.05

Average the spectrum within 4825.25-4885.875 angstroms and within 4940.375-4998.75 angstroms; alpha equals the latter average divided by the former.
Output 0.64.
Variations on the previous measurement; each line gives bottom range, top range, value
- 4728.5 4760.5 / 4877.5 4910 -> 1.38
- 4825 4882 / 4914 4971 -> 0.67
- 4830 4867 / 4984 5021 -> 0.70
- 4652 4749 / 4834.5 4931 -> 1.43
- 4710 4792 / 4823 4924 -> 1.51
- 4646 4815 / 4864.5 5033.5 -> 1.16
